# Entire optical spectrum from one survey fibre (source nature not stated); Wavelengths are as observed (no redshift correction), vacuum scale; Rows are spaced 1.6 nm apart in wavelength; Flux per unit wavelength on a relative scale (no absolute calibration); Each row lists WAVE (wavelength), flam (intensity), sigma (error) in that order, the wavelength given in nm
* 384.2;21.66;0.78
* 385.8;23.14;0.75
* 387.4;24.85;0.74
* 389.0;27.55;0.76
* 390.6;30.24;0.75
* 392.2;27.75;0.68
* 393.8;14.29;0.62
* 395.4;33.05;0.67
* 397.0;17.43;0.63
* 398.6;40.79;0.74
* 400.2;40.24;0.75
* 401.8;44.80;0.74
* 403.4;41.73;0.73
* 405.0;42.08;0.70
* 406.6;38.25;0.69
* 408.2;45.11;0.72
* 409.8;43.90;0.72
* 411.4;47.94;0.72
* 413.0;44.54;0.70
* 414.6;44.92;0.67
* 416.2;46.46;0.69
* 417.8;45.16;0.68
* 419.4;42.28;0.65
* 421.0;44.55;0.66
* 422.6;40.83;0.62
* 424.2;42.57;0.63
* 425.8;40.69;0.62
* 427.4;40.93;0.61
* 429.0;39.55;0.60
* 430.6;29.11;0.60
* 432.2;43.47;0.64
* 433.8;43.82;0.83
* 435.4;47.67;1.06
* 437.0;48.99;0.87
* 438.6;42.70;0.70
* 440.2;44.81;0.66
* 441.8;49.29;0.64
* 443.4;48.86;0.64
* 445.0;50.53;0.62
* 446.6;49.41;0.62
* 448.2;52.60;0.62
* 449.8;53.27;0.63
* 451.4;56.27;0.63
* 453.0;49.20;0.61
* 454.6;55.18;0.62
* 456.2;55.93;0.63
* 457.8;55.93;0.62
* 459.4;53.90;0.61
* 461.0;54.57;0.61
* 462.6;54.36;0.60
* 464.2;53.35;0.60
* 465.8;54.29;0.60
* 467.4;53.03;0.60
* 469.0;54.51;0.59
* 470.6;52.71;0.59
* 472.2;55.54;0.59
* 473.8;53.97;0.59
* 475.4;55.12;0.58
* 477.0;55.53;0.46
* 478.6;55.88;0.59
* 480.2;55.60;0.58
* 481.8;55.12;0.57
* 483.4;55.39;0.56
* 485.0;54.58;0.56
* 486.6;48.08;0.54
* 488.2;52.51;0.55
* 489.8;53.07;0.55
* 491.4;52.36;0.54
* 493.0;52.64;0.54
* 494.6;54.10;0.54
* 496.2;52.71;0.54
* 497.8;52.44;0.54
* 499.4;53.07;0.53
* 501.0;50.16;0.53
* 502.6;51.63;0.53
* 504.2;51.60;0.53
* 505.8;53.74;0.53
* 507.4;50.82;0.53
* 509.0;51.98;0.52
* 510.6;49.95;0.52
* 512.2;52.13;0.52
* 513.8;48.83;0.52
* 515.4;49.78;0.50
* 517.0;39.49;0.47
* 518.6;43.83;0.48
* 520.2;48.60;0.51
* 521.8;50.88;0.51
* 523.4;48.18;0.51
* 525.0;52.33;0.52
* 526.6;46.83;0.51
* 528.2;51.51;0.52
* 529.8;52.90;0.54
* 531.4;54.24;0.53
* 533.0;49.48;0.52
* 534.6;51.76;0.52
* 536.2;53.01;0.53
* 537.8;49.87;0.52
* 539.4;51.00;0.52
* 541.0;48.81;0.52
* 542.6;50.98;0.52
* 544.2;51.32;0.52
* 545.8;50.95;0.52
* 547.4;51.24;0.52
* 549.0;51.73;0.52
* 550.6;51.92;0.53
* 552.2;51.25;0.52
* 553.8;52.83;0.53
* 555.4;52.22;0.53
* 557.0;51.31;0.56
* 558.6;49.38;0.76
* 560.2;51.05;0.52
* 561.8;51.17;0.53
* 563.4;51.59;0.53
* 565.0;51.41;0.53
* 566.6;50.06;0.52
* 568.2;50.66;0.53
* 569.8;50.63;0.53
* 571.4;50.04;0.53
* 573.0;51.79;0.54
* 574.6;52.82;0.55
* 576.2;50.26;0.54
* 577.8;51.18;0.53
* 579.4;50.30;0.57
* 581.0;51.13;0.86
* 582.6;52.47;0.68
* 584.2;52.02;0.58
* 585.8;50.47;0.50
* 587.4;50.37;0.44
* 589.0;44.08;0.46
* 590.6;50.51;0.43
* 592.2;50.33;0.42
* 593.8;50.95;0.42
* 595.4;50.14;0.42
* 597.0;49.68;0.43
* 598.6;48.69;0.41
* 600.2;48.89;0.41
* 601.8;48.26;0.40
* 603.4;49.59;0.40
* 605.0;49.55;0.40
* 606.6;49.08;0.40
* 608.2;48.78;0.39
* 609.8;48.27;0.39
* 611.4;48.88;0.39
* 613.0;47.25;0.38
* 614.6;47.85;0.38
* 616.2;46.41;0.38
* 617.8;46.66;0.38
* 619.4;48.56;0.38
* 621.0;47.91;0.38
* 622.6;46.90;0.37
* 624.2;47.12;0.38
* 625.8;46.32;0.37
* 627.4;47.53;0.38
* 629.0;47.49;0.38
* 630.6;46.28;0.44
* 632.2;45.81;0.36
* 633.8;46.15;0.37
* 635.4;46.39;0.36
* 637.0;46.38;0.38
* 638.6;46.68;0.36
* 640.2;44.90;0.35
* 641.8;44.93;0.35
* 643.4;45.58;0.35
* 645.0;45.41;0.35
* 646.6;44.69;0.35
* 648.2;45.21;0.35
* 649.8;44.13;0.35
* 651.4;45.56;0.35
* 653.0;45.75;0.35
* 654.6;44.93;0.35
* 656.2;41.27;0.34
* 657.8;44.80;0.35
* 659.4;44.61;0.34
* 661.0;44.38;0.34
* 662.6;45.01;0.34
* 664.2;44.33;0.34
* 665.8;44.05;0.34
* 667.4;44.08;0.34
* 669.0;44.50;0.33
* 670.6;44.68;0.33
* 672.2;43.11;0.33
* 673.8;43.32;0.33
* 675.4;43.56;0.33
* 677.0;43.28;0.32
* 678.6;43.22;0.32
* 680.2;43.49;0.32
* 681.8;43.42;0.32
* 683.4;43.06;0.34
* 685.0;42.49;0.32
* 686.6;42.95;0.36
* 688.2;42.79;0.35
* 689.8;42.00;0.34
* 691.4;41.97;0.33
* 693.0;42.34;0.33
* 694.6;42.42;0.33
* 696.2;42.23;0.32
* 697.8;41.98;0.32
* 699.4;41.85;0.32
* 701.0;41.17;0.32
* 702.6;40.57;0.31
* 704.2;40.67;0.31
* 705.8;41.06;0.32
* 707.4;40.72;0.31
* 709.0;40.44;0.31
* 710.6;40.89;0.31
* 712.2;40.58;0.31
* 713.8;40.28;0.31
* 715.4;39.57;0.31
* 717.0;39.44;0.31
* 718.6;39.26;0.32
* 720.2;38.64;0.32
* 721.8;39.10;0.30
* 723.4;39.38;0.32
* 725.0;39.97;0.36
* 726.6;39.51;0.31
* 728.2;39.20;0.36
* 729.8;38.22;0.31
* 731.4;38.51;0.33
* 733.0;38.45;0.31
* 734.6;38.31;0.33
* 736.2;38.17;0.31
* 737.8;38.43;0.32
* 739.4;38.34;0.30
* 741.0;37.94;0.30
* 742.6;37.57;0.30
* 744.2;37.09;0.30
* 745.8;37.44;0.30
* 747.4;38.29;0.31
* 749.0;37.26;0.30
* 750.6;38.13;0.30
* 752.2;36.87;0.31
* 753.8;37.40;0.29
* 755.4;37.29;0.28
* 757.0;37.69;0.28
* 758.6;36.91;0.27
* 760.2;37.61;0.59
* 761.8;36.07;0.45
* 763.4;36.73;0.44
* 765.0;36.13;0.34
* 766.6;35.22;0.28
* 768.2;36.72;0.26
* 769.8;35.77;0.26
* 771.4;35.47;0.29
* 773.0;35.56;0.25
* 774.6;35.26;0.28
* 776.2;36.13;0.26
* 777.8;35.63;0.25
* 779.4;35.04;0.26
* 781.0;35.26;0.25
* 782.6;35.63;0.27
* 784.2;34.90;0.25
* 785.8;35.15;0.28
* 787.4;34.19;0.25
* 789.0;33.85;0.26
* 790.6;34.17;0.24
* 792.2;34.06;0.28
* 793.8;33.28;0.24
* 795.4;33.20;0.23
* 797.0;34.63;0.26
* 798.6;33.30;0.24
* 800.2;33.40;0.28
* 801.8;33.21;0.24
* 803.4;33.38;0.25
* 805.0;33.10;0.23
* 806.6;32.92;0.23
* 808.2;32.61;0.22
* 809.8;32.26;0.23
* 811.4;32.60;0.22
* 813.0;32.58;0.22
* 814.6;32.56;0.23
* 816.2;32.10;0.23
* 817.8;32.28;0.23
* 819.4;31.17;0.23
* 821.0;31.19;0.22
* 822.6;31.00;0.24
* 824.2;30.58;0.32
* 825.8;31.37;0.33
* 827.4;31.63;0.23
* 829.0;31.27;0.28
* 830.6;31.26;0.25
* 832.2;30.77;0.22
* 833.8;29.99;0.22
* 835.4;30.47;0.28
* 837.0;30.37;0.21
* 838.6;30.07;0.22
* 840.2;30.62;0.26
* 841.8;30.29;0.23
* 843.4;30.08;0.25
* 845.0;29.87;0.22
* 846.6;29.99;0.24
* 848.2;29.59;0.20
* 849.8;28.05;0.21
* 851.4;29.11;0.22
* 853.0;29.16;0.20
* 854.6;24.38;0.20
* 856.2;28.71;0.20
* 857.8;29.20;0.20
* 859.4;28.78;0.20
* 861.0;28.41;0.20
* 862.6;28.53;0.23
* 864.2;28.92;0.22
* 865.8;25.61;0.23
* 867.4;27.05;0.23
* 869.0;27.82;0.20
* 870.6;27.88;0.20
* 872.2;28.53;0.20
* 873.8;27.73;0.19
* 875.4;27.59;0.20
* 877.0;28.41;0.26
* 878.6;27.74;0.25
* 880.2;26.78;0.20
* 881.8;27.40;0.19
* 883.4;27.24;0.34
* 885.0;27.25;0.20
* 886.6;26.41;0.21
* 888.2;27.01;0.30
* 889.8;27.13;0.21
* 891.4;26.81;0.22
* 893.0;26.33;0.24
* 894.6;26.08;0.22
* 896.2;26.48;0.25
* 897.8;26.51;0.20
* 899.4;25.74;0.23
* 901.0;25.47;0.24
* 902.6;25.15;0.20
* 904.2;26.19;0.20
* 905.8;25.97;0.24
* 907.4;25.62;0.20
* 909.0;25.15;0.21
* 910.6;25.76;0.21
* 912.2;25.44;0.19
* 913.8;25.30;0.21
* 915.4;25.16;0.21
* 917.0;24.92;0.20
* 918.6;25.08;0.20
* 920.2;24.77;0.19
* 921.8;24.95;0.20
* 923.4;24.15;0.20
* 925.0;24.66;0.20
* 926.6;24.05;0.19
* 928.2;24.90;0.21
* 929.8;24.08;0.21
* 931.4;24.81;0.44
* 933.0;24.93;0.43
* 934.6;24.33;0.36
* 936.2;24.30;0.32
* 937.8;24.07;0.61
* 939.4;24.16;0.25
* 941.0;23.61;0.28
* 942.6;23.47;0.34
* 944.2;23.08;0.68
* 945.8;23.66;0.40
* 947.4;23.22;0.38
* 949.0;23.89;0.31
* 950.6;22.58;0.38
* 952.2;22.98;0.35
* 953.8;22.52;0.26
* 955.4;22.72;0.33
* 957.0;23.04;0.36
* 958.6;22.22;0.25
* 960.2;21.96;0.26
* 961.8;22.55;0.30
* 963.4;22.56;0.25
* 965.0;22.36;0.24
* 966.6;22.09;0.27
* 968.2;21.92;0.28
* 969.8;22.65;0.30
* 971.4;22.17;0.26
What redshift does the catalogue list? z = 0.00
